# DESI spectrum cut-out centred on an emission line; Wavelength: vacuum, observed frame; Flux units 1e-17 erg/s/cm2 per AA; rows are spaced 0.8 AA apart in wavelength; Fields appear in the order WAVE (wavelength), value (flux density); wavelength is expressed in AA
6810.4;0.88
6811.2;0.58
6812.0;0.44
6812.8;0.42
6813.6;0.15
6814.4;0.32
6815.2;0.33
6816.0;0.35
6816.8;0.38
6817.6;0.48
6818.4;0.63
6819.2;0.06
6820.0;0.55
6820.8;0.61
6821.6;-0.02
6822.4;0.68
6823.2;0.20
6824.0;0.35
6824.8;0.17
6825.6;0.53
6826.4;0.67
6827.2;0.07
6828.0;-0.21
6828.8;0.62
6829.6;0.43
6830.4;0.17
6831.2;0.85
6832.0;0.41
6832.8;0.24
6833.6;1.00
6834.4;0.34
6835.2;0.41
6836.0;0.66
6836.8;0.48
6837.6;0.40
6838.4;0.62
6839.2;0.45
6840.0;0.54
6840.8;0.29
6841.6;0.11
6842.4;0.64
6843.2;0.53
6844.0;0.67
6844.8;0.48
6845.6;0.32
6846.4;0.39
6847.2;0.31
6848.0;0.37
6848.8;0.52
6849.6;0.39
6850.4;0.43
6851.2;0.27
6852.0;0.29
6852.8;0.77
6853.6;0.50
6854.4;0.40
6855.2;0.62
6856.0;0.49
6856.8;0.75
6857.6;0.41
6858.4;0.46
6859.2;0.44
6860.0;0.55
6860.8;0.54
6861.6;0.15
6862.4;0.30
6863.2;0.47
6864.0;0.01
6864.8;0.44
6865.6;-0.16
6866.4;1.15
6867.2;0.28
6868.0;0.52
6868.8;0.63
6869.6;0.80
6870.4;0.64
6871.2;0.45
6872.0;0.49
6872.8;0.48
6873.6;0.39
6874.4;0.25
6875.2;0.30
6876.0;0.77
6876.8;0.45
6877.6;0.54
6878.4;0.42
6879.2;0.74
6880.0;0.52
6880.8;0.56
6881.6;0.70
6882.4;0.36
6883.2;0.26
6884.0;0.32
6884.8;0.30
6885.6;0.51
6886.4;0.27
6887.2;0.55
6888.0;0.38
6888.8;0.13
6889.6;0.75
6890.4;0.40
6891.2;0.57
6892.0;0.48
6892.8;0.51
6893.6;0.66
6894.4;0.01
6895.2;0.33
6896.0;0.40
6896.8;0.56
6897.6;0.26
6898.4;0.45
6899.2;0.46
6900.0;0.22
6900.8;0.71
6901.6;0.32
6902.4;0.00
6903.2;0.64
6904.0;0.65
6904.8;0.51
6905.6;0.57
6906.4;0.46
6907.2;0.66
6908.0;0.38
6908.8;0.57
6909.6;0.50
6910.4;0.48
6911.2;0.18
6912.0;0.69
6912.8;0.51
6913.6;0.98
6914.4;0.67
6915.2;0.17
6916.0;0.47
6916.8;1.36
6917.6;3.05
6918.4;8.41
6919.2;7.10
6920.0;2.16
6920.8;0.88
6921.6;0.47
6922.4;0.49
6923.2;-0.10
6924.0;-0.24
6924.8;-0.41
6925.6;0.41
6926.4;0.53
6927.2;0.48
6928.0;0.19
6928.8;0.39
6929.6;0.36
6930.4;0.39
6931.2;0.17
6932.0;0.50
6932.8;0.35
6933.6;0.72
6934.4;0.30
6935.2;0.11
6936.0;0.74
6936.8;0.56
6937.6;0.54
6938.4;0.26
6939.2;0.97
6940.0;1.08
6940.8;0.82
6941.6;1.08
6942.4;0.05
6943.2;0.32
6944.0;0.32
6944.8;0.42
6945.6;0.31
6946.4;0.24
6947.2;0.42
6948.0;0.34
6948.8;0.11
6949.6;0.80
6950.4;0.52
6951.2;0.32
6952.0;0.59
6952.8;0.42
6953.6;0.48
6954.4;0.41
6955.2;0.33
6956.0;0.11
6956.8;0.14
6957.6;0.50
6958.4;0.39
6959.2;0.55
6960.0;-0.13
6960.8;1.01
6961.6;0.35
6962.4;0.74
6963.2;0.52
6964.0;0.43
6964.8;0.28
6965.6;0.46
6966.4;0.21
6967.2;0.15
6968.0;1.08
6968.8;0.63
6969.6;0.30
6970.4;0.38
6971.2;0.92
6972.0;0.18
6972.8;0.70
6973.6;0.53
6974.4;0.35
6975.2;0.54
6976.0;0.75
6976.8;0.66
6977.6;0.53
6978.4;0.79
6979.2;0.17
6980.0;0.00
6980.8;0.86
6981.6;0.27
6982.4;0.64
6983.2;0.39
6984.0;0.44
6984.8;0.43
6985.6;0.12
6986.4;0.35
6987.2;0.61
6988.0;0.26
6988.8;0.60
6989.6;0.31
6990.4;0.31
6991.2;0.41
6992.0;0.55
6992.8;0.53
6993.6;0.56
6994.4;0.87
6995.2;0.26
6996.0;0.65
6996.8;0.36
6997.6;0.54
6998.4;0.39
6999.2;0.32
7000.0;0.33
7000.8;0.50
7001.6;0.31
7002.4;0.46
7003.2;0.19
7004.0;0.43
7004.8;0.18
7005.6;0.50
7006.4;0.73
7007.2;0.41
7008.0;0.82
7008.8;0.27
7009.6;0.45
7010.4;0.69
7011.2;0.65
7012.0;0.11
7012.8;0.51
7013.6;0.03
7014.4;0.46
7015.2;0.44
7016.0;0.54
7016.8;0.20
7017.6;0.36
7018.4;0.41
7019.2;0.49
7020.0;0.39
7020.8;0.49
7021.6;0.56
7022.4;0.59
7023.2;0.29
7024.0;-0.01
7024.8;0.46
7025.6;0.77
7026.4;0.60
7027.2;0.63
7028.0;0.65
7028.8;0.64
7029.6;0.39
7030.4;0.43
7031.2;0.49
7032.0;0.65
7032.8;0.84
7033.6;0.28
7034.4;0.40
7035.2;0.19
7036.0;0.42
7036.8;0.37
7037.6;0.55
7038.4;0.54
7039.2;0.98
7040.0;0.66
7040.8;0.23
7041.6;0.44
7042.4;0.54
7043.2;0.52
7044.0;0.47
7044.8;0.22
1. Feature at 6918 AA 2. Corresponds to Halpha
